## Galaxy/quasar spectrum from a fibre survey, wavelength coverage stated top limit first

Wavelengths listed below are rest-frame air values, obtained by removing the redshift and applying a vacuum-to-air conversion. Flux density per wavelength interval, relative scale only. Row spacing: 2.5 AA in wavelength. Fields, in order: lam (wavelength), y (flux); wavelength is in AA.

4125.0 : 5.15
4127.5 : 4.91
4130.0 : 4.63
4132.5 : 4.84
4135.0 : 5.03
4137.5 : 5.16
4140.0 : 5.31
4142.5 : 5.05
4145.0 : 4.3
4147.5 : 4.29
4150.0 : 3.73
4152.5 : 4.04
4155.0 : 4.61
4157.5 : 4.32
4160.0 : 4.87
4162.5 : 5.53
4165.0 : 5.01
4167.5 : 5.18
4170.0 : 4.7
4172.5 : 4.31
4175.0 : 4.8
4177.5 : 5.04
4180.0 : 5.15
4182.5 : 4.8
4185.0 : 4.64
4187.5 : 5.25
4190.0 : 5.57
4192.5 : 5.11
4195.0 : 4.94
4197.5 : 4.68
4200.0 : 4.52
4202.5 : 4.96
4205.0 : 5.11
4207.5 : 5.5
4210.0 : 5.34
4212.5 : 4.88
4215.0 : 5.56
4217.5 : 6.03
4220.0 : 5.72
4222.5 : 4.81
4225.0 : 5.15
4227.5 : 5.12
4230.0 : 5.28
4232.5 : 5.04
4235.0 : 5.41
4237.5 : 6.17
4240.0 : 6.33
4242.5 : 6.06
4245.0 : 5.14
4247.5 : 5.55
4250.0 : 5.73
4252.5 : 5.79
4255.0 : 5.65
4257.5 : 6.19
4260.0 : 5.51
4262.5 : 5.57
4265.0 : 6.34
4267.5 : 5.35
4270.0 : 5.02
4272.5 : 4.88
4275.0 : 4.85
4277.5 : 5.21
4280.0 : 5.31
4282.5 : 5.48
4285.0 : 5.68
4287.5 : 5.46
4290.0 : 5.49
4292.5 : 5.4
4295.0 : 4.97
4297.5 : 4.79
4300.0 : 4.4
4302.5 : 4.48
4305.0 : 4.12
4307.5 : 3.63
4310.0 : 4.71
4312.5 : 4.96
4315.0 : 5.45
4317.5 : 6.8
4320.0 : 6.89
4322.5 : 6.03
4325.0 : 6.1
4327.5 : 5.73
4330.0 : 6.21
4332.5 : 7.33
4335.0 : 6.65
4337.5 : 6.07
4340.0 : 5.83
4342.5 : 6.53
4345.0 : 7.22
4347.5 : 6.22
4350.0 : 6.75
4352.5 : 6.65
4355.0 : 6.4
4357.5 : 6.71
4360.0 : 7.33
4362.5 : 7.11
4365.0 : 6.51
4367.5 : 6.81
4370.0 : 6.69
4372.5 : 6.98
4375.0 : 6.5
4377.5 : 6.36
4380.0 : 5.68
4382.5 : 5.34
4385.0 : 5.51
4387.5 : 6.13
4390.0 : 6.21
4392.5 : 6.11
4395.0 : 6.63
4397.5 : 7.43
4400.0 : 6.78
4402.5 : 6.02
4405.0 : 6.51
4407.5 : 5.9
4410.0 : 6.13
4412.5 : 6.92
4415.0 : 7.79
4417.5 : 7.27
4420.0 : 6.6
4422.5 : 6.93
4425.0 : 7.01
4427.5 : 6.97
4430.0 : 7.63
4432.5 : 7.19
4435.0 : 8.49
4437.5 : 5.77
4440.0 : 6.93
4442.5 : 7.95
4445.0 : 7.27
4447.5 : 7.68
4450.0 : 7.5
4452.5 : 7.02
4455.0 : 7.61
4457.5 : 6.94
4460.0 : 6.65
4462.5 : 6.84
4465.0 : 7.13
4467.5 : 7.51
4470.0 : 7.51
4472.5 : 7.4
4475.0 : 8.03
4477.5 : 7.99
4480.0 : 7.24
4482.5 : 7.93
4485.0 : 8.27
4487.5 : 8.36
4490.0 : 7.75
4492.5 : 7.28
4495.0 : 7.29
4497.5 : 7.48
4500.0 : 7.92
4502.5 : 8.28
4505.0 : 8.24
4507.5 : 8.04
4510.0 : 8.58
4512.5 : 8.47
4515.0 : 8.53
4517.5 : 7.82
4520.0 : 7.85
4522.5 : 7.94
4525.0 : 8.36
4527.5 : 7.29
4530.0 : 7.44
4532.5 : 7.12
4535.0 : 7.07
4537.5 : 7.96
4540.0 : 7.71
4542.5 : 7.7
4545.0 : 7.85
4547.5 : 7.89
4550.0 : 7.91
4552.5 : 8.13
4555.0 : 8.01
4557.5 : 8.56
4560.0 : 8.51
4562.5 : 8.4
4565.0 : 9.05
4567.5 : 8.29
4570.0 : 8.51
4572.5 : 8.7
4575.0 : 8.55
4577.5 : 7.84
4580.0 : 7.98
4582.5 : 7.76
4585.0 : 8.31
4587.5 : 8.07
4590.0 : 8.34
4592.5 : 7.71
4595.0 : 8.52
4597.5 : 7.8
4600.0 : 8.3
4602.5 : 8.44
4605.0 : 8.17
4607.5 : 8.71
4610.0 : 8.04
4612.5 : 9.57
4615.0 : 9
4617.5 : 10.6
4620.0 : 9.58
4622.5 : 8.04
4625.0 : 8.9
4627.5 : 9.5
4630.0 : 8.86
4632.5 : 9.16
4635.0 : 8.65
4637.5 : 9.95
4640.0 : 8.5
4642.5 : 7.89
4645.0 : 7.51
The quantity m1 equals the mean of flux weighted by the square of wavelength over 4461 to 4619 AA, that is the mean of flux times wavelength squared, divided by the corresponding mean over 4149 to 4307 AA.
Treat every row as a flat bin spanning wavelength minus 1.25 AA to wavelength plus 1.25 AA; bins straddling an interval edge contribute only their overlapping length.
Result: 1.80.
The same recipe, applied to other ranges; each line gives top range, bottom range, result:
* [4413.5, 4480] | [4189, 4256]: 1.50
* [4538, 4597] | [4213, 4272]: 1.70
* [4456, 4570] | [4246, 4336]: 1.58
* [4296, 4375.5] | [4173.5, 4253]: 1.22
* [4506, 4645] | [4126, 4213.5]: 2.06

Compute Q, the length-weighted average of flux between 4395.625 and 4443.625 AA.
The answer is 6.95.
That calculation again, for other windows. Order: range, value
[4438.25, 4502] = 7.49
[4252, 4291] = 5.48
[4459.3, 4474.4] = 7.23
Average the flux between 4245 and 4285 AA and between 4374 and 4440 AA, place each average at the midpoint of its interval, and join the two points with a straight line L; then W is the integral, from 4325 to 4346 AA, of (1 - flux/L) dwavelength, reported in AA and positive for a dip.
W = -1.3 AA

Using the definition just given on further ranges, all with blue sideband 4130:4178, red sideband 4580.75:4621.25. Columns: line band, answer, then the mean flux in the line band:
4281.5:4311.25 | 5.3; 4.88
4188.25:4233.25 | 0.3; 5.19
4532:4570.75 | 0.4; 8.05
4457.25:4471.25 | 0.5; 7.11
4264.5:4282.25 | 1.6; 5.25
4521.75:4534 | 0.5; 7.61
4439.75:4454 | -0.4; 7.43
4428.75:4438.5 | -0.3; 7.31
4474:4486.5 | -0.6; 7.9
